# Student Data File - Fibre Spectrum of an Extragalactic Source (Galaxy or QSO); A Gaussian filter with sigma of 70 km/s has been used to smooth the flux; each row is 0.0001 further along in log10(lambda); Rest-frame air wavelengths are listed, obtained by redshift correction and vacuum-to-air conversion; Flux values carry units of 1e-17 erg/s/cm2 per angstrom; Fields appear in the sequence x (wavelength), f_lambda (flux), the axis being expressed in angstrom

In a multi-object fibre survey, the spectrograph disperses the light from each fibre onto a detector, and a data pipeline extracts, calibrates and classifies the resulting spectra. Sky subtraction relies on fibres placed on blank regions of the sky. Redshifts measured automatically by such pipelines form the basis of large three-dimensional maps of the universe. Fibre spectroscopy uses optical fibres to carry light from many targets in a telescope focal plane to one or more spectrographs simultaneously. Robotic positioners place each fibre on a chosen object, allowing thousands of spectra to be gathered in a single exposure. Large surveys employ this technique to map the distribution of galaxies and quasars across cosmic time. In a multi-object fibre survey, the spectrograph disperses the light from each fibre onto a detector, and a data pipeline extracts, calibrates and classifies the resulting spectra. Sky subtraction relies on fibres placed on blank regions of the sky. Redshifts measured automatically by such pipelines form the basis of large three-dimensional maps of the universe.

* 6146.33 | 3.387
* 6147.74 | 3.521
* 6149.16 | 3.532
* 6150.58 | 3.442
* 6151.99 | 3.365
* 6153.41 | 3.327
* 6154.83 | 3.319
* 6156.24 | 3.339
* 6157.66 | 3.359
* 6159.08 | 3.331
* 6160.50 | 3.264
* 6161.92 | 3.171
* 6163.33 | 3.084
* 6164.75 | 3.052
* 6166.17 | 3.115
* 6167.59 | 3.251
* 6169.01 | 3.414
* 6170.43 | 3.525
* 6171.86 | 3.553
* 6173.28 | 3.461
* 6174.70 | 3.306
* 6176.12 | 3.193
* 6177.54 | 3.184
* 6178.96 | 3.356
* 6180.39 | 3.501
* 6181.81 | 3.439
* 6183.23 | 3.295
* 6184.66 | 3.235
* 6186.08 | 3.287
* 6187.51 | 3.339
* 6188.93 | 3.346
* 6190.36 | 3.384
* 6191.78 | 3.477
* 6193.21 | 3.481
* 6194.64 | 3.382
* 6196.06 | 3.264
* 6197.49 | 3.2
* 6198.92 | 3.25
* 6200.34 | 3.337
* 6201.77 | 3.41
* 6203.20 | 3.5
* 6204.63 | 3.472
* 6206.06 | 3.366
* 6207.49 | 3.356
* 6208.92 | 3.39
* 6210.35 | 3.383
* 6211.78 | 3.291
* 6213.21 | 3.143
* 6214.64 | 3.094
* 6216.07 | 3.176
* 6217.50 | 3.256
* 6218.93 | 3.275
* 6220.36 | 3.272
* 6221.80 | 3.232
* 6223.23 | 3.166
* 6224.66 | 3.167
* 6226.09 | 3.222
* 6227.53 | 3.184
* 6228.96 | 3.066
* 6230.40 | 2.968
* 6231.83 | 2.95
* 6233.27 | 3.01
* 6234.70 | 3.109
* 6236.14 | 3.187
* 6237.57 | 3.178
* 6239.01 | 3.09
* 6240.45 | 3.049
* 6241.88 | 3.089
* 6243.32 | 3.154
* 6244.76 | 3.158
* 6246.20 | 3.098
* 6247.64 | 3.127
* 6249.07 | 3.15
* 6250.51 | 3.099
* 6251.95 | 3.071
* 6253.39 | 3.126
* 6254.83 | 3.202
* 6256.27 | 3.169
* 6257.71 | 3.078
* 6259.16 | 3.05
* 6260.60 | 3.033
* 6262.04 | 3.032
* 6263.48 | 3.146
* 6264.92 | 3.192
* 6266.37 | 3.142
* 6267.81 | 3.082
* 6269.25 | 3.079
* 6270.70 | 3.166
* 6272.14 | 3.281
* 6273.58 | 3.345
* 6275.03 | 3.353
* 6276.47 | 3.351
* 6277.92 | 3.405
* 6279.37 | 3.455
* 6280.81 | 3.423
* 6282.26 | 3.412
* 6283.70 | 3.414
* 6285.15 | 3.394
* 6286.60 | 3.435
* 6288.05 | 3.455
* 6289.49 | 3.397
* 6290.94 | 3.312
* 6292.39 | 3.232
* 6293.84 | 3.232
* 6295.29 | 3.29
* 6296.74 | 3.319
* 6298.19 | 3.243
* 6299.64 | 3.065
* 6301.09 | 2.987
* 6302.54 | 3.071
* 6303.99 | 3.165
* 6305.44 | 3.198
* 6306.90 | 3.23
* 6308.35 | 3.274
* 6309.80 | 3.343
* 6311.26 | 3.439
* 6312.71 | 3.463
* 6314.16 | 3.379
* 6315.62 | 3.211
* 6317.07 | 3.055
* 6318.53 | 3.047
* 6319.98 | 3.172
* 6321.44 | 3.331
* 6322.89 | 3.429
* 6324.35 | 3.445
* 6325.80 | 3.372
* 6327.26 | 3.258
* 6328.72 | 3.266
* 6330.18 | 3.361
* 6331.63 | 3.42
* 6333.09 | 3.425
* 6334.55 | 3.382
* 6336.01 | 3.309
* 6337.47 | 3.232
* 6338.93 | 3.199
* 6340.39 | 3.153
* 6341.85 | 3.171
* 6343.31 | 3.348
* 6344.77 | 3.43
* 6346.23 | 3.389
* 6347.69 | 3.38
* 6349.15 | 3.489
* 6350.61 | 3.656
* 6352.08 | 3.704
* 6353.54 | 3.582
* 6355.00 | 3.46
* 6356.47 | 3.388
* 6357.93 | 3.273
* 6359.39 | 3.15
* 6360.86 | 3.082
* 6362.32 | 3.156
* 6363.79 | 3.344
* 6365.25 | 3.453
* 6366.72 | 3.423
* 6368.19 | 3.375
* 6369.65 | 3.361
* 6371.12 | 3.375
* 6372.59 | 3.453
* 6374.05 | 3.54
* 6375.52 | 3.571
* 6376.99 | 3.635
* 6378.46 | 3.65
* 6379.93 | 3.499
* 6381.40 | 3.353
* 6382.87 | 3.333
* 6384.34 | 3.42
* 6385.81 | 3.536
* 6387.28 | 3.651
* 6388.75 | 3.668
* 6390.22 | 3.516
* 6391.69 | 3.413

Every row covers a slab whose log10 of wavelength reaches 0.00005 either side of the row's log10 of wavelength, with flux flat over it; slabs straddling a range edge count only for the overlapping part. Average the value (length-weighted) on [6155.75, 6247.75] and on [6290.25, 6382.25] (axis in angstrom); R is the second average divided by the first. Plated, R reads 1.02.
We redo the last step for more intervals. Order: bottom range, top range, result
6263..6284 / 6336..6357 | 1.03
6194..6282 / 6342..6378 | 1.07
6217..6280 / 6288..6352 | 1.04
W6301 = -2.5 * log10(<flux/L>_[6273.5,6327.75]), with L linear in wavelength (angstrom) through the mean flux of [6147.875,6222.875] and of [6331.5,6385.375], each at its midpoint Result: 0.02 mag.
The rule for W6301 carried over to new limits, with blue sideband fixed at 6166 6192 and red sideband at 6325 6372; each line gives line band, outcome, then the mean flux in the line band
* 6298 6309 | 0.07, 3.15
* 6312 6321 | 0.04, 3.22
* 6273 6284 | -0.01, 3.39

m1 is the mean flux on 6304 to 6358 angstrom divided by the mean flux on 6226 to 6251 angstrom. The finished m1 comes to 1.08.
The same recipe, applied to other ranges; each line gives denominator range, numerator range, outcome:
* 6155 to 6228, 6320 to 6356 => 1.02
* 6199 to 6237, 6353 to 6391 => 1.06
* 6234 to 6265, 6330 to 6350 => 1.07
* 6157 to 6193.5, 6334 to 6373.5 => 1.01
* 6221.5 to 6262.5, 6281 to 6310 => 1.05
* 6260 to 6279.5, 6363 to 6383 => 1.08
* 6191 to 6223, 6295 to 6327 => 0.98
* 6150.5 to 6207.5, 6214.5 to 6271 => 0.94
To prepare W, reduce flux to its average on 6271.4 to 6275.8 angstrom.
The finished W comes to 3.33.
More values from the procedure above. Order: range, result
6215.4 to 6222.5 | 3.24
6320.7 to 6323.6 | 3.38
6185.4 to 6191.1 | 3.34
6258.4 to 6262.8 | 3.04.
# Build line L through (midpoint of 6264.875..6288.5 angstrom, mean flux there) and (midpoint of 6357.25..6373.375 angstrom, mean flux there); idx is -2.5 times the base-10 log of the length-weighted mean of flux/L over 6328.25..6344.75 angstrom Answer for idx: 0.00 mag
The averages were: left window 3.32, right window 3.32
